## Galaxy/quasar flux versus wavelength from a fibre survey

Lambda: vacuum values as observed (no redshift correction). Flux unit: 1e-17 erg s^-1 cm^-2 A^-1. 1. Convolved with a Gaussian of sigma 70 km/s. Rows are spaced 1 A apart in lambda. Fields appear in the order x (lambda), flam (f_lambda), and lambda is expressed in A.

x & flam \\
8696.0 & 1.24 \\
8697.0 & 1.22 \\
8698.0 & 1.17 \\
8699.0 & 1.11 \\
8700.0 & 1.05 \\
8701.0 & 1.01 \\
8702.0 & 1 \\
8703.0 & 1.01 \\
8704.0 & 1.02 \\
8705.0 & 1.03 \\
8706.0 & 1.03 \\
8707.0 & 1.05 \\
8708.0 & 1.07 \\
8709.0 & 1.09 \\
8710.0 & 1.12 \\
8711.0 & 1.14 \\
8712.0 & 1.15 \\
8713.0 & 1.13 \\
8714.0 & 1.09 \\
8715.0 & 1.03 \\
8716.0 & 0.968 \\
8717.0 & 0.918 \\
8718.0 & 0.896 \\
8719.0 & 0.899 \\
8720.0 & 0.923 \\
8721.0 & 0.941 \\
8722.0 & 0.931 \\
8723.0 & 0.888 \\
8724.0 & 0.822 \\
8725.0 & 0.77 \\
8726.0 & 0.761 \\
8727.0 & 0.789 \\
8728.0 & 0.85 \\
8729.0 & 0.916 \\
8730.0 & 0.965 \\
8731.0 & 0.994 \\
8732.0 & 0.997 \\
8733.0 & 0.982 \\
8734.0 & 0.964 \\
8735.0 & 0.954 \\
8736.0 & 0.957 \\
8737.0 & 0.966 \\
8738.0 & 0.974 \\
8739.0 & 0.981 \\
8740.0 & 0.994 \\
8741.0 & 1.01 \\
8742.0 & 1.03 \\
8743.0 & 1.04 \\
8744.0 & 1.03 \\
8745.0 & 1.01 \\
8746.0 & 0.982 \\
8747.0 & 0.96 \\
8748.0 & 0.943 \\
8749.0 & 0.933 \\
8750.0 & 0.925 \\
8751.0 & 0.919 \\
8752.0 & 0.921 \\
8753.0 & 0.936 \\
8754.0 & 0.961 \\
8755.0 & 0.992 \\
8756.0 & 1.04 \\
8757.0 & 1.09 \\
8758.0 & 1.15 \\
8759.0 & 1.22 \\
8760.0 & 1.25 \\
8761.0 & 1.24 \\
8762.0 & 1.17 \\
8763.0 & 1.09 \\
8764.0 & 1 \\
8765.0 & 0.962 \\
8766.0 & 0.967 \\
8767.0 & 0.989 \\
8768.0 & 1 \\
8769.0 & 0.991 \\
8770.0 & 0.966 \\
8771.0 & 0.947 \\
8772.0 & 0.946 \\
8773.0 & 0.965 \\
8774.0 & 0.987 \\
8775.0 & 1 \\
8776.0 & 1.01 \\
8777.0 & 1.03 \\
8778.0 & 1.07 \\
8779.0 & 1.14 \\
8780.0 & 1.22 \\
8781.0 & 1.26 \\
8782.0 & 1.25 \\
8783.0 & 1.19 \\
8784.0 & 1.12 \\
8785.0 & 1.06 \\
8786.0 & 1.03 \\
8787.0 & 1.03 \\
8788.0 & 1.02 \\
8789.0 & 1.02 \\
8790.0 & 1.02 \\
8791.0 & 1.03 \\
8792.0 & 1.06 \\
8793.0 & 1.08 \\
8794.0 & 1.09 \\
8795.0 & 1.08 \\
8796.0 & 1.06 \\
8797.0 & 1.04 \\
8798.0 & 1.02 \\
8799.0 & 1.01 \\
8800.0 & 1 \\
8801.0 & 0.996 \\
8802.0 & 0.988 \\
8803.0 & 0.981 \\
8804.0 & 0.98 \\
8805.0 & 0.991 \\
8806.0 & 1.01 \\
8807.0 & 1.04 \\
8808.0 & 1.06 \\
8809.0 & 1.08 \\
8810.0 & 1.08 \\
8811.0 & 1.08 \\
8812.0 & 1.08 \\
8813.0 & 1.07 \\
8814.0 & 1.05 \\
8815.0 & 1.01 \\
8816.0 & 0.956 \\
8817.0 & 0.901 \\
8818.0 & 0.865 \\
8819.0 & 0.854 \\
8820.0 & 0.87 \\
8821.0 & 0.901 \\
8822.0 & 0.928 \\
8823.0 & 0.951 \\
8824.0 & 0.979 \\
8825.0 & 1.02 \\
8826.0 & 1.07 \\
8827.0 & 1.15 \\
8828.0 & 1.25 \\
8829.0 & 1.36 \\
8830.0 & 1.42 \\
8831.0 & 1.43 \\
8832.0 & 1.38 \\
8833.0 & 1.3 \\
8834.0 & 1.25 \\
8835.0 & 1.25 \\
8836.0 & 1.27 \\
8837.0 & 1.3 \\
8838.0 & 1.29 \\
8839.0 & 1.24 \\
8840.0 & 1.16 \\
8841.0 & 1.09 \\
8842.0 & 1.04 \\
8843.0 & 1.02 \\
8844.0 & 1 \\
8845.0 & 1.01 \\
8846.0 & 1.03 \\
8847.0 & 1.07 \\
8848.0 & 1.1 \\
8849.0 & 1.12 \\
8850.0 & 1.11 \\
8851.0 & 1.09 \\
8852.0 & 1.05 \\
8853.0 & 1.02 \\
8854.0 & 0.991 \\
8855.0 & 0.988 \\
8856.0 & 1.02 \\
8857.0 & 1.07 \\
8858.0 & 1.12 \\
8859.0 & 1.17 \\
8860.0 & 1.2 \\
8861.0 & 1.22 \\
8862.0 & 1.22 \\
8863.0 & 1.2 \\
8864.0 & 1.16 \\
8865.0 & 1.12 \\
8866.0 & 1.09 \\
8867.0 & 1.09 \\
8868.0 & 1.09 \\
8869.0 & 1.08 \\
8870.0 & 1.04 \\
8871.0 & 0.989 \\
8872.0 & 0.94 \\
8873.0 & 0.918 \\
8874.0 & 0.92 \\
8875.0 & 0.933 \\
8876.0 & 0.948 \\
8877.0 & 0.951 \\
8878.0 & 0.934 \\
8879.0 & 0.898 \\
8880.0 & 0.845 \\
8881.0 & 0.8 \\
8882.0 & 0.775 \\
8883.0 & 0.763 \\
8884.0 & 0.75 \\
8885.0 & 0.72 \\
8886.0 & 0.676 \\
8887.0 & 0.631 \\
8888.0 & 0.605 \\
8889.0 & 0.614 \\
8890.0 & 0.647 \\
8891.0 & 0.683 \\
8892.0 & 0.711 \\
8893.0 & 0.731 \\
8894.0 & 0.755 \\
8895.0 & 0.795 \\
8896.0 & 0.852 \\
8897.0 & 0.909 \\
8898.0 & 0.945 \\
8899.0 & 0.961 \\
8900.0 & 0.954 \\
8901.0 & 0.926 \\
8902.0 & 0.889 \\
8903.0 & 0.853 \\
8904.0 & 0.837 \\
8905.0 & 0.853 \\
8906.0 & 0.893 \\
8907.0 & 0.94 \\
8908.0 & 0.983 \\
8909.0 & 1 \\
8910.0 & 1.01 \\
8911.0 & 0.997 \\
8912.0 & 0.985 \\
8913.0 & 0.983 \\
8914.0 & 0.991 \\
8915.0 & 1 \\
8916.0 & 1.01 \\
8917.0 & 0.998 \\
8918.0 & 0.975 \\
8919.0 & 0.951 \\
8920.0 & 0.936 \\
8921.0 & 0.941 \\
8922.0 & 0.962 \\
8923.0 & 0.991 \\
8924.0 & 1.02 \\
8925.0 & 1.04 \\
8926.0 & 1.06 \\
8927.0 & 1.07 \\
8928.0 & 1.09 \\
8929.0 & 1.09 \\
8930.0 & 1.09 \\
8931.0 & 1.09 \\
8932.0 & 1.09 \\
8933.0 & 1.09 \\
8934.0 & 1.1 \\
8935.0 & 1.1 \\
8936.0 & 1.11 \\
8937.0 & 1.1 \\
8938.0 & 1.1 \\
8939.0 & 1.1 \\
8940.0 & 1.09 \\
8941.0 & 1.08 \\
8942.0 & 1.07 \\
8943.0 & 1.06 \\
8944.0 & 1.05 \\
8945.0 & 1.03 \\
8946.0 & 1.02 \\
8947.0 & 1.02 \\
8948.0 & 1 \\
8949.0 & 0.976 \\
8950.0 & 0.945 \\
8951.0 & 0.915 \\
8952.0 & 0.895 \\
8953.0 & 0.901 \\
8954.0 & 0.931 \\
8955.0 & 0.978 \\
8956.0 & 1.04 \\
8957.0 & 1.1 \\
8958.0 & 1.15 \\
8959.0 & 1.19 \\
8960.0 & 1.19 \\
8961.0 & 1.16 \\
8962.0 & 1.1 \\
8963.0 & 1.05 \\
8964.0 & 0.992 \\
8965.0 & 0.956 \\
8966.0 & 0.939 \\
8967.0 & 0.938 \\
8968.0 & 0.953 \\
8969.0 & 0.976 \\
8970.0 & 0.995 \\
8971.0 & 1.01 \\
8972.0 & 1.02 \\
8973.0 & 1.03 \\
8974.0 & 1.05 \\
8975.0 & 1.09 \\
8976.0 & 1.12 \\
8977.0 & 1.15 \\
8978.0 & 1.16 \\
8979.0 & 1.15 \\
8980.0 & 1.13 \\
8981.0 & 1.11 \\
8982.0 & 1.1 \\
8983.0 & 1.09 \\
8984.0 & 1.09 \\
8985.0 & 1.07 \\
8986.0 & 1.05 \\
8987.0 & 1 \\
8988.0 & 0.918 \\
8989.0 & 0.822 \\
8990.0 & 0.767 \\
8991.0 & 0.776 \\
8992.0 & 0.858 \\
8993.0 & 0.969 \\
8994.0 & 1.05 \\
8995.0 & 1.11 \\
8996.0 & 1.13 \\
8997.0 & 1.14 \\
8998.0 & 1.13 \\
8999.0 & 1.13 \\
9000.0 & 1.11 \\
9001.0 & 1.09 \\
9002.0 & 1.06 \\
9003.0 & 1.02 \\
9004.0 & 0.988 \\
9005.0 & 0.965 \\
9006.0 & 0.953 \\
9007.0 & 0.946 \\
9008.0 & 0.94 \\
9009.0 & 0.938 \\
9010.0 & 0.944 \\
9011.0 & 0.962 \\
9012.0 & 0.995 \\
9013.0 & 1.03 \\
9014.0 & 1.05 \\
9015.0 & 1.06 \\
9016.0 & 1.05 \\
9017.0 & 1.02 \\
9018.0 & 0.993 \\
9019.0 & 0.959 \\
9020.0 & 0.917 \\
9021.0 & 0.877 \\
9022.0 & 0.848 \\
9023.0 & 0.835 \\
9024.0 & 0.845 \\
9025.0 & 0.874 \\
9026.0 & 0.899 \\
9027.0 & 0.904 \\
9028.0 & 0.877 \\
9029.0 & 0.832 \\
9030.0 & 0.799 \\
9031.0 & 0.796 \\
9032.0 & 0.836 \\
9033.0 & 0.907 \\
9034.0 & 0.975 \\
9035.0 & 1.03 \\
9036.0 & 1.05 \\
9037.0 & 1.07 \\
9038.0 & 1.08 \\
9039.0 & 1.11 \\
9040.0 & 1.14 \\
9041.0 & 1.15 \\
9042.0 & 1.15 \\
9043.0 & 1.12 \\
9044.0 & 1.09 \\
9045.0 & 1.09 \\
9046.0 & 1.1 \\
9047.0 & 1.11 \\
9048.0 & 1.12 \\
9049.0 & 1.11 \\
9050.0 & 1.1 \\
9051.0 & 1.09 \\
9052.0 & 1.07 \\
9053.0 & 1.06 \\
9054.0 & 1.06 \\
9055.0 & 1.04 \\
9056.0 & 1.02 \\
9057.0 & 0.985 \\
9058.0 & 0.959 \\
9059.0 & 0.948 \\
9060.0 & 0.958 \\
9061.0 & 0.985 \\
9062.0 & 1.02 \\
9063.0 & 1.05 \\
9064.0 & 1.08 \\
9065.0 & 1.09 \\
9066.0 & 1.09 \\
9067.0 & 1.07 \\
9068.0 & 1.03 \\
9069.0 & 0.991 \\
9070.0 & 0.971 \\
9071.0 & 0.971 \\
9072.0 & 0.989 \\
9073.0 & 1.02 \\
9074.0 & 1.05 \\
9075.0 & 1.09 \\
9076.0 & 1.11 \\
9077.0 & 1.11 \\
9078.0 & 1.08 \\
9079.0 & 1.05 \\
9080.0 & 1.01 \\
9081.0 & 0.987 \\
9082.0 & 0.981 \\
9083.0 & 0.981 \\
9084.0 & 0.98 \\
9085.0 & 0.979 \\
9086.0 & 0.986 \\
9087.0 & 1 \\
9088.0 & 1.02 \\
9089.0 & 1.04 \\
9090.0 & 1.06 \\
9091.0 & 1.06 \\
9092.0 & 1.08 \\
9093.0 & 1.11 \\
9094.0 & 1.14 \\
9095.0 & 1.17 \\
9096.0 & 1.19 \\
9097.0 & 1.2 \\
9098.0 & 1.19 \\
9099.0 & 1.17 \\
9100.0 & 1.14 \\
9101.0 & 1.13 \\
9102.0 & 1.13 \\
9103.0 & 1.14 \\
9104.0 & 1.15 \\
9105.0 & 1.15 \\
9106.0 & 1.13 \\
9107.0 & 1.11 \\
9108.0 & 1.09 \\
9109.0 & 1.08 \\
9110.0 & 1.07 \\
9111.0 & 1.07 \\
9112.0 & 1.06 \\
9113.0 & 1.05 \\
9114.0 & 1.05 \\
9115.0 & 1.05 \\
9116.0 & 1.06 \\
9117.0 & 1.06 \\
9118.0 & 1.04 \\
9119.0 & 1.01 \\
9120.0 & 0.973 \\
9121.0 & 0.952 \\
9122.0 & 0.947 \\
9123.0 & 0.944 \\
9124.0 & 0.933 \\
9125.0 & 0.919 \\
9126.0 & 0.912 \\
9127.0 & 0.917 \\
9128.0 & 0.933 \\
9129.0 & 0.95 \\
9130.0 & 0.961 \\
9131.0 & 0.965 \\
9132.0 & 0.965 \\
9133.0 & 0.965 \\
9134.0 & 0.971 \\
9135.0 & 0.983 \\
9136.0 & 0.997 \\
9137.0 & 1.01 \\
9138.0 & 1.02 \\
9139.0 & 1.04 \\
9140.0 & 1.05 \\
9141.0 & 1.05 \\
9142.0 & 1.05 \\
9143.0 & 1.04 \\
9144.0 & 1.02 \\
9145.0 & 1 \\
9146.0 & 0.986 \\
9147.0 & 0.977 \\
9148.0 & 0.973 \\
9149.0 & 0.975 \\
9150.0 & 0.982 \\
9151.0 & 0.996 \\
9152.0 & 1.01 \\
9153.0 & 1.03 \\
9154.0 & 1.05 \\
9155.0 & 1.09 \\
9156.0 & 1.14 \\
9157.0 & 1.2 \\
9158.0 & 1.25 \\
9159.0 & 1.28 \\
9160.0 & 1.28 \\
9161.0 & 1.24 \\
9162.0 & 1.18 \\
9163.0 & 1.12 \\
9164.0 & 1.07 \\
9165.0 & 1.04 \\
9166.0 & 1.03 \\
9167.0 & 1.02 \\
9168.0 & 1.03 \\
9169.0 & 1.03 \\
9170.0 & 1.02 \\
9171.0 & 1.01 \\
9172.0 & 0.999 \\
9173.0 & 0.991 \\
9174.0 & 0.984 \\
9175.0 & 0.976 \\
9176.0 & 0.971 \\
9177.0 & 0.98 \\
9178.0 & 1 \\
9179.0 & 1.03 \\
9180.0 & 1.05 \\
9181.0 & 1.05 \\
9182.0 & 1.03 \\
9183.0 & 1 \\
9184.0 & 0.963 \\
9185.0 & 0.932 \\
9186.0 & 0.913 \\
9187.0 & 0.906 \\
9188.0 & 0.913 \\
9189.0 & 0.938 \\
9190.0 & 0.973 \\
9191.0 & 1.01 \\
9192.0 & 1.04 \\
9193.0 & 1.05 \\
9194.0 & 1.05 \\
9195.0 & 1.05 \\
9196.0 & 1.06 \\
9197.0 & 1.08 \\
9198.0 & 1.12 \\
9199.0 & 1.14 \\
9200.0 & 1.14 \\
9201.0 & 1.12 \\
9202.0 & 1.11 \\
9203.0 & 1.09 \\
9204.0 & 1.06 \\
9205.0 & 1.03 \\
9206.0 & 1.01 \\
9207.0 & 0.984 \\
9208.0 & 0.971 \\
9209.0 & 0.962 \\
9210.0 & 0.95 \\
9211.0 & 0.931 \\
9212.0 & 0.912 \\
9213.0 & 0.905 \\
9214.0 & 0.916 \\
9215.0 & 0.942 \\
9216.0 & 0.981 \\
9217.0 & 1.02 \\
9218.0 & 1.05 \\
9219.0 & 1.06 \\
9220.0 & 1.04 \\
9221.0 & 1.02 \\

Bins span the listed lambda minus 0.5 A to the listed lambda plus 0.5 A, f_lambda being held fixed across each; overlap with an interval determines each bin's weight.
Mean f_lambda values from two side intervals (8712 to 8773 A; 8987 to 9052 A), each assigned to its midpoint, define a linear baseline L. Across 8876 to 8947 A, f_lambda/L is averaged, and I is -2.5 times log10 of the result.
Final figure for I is 0.06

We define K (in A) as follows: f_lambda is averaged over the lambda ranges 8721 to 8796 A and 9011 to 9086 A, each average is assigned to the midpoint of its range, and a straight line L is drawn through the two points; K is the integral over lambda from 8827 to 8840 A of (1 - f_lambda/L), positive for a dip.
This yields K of -3.7 A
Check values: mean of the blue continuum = 1.01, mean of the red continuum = 1.01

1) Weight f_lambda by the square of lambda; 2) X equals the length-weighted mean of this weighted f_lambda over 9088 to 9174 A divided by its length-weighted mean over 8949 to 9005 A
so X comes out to 1.06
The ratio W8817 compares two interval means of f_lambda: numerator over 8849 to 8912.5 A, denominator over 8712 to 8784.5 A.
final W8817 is 0.93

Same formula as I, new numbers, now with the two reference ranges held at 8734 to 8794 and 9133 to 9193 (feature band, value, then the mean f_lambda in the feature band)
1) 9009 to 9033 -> 0.12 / 0.922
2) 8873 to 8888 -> 0.25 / 0.82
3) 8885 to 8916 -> 0.21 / 0.854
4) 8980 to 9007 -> 0.01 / 1.02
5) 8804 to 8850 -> -0.06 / 1.1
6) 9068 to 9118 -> -0.04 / 1.07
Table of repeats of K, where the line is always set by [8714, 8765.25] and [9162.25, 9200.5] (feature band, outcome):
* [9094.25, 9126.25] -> -1.9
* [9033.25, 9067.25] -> -1.9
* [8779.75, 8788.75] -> -1.3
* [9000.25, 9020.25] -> 0.1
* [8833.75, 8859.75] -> -3.2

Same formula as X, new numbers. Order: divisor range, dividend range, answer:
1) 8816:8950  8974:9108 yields 1.06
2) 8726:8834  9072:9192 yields 1.08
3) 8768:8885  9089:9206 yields 1.07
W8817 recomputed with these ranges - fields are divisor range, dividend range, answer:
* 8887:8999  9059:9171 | 1.06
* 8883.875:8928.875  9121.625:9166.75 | 1.15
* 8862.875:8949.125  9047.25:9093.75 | 1.09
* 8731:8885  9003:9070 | 0.96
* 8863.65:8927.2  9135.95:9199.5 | 1.14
